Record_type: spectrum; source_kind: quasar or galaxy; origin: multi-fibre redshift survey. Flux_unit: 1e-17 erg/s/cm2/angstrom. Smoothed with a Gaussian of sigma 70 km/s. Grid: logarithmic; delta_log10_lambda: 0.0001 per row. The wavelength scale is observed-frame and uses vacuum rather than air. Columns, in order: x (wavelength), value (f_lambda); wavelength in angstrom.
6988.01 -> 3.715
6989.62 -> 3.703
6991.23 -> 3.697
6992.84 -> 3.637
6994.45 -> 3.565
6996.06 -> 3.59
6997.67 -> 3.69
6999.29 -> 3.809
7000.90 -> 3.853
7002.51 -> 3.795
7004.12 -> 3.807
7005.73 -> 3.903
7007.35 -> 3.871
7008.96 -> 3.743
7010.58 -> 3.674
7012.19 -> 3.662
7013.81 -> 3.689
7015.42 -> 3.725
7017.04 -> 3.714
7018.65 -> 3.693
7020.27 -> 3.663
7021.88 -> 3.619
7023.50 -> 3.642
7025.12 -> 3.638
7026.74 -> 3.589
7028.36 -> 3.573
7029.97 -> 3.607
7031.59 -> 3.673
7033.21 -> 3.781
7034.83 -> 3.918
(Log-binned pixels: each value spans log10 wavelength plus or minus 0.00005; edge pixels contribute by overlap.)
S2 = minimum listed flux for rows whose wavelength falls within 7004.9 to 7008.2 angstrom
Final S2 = 3.871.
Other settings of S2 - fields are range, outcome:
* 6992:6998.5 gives 3.565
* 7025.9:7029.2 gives 3.573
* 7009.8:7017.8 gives 3.662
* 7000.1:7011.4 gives 3.674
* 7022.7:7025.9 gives 3.638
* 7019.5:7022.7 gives 3.619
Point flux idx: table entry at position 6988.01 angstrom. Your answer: 3.715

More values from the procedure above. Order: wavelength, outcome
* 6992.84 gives 3.637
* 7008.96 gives 3.743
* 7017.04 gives 3.714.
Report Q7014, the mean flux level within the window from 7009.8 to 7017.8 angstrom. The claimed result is 3.69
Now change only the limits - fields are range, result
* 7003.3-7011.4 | 3.8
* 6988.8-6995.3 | 3.65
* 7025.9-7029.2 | 3.59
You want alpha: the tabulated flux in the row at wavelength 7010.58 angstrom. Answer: 3.674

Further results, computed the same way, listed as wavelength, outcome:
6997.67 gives 3.69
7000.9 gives 3.853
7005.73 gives 3.903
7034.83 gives 3.918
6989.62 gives 3.703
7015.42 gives 3.725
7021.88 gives 3.619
